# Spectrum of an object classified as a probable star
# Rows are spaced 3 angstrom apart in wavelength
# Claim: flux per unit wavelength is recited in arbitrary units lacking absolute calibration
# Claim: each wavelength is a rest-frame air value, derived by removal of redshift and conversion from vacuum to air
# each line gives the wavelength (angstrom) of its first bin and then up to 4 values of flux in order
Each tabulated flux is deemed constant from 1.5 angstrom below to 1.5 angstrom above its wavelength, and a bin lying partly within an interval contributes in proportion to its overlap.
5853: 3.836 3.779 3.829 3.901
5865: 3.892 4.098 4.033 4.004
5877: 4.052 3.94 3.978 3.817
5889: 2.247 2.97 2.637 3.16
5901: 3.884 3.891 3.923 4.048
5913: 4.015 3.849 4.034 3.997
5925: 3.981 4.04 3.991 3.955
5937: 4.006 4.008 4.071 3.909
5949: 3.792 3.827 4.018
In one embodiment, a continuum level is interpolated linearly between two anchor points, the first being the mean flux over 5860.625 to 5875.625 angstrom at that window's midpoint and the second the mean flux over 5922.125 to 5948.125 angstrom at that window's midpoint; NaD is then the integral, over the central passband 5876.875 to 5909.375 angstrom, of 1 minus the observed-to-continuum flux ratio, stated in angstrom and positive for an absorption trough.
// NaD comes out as 4.0 angstrom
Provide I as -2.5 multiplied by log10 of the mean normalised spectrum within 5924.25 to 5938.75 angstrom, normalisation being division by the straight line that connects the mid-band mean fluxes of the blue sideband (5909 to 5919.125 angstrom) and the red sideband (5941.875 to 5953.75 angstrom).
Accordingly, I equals -0.016 mag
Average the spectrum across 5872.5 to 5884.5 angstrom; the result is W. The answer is 3.99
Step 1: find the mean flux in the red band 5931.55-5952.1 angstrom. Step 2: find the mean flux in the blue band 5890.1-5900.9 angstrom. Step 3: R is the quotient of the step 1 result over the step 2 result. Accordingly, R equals 1.31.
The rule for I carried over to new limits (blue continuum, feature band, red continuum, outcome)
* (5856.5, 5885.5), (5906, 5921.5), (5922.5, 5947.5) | 0.00 mag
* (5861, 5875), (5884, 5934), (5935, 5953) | 0.08 mag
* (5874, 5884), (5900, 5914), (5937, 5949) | 0.01 mag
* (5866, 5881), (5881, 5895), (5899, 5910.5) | 0.23 mag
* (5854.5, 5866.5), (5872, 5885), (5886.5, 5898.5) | -0.22 mag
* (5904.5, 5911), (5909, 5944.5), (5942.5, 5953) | -0.02 mag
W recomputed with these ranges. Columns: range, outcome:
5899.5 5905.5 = 3.89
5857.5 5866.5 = 3.87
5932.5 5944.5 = 4.01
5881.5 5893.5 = 3.25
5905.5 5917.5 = 3.96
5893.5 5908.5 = 3.5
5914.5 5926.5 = 3.97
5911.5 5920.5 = 3.97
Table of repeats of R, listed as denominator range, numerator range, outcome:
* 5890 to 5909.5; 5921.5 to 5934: 1.17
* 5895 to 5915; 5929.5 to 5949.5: 1.06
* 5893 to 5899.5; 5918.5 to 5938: 1.38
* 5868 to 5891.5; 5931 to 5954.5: 1.06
